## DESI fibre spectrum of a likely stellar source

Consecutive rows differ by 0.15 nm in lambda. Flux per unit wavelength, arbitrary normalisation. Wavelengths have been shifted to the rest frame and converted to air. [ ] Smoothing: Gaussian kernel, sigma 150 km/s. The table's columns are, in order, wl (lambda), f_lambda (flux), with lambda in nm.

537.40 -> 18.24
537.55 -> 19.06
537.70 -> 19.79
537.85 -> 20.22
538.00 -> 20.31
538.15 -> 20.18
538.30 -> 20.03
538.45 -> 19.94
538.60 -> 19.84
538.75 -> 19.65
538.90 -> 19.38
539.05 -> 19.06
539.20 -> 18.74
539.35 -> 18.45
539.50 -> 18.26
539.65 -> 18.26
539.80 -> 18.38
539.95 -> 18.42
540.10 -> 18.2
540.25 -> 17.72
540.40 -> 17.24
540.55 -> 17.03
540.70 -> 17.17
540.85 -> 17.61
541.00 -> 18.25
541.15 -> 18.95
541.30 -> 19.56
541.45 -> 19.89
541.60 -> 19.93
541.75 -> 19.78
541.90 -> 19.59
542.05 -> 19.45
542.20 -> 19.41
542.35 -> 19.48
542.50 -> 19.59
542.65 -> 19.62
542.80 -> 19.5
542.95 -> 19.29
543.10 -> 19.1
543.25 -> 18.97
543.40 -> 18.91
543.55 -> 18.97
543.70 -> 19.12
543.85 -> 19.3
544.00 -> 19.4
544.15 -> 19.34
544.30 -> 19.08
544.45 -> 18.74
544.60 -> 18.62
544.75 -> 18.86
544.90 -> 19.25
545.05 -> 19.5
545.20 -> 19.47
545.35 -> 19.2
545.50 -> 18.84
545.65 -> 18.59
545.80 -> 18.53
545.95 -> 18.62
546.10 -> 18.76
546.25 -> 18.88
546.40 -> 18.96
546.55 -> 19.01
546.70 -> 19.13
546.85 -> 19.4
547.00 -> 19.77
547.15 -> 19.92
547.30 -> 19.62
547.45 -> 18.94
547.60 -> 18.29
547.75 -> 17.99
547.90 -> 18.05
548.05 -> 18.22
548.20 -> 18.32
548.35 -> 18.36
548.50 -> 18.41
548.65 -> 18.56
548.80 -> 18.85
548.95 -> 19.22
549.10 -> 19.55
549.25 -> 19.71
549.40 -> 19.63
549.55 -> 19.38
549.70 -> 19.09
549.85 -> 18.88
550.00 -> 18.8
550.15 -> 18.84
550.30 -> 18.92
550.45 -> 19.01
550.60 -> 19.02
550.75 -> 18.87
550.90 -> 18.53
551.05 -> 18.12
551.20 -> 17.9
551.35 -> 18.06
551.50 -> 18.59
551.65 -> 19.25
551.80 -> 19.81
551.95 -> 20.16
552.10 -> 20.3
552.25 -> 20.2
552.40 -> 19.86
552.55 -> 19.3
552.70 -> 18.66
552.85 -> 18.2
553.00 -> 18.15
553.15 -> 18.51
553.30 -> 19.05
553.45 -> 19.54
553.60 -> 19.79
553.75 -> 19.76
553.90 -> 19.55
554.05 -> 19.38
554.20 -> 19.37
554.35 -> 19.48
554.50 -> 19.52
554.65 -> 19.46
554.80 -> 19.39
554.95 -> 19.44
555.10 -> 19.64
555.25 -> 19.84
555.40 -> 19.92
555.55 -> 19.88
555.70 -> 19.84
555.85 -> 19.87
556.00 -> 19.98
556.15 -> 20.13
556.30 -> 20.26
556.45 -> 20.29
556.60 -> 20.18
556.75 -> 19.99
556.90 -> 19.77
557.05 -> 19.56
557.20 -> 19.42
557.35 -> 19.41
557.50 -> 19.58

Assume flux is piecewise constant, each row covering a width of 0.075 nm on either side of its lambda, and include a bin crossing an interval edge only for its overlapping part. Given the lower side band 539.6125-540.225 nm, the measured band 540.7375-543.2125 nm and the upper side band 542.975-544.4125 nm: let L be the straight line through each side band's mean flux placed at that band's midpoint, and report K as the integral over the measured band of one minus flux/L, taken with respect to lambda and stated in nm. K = -0.07 nm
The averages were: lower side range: 18.3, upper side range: 19.1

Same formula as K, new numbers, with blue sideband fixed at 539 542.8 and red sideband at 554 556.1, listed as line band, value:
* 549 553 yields 0.06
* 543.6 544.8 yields -0.01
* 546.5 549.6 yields 0.04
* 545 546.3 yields 0.01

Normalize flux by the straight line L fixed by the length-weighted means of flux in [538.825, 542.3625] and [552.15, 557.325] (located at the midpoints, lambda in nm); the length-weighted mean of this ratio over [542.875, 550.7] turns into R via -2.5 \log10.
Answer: 0.00 mag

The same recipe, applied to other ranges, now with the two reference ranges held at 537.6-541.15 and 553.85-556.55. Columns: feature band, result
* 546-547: 0.01 mag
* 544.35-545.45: 0.00 mag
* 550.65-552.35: 0.02 mag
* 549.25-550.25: 0.02 mag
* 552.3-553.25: 0.04 mag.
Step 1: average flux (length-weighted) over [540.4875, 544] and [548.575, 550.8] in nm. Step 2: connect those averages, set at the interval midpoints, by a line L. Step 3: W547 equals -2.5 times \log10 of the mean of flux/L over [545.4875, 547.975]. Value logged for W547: 0.011 mag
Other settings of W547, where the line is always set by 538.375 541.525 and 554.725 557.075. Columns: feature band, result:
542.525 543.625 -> -0.022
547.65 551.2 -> 0.033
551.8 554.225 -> 0.015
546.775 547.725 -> -0.005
